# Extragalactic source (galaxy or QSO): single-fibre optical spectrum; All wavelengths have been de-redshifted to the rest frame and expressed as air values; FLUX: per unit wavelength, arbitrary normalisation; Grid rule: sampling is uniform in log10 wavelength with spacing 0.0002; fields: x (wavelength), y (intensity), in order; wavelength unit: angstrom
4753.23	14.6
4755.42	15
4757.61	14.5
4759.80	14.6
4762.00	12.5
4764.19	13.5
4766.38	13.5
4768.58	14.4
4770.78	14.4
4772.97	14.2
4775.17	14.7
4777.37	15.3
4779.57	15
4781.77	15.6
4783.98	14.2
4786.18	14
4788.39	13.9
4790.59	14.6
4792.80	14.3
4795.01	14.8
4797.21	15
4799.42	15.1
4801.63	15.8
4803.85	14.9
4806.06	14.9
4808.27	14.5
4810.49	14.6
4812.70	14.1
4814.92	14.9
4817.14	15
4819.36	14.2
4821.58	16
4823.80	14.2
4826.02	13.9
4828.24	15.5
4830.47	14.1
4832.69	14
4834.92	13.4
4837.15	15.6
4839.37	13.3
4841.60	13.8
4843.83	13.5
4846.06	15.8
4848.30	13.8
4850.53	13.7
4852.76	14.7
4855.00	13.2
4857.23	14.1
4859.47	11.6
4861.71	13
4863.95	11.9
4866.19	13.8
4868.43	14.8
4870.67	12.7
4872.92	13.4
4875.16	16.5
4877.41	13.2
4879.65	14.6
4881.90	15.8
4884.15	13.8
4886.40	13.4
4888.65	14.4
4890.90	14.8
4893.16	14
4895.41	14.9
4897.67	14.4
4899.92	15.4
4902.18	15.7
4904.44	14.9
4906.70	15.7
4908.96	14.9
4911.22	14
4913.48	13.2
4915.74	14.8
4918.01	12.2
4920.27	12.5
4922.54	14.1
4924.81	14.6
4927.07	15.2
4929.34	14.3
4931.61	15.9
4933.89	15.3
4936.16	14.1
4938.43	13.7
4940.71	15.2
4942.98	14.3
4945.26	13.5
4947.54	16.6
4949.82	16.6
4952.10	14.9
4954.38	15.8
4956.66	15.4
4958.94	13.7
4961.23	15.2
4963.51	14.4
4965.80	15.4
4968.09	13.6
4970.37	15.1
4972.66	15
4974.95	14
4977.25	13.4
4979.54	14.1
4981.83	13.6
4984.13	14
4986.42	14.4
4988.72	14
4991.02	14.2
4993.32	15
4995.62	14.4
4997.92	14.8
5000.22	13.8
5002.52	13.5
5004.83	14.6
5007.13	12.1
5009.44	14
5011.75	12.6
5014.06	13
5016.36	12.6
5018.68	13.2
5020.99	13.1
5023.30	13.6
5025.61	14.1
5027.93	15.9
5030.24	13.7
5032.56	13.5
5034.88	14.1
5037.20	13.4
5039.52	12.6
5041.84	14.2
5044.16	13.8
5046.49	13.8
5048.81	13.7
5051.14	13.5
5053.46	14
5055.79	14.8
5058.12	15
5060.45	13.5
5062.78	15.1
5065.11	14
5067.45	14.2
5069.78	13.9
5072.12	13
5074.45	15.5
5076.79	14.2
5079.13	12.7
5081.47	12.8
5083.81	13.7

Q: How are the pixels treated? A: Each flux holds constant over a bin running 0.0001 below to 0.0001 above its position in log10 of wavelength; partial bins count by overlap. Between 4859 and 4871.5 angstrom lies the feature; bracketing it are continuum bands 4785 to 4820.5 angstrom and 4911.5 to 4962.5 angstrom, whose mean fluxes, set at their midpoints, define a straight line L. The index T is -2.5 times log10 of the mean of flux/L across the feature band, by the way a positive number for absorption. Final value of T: 0.124 mag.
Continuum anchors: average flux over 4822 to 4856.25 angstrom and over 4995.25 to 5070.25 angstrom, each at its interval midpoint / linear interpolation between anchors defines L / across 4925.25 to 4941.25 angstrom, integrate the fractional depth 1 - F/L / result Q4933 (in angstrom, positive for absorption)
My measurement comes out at -0.88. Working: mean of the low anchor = 14.2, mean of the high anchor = 13.8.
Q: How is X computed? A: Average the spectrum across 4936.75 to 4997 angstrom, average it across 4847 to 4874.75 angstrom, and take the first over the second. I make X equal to 1.08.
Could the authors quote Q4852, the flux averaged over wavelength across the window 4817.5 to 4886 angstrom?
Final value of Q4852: 14.1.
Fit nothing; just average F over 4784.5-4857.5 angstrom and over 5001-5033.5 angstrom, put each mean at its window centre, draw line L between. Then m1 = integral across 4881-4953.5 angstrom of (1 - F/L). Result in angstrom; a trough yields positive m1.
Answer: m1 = -3.0 angstrom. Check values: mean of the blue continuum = 14.5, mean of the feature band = 14.6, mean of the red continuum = 13.5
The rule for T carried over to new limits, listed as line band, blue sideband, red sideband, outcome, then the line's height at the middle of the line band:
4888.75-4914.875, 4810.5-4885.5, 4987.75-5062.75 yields -0.05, 14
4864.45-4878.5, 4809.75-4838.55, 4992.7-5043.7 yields 0.03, 14.4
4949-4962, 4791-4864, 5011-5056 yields -0.10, 13.9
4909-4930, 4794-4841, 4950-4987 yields 0.05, 14.6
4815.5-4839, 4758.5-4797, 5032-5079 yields -0.02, 14.3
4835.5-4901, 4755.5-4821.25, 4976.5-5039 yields 0.02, 14.3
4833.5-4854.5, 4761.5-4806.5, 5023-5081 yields 0.02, 14.4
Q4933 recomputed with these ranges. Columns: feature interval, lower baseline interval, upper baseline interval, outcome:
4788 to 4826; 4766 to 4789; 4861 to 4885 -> -1.1 angstrom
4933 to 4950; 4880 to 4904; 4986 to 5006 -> -0.4 angstrom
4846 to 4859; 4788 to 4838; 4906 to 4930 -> 0.5 angstrom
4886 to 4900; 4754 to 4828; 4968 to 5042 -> -0.2 angstrom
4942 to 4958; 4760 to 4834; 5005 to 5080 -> -1.4 angstrom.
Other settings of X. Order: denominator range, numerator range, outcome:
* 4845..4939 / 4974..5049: 0.97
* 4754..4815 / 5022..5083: 0.96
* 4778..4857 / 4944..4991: 1.01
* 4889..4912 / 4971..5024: 0.93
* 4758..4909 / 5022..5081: 0.97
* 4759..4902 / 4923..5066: 0.99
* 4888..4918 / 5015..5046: 0.94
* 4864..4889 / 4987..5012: 0.99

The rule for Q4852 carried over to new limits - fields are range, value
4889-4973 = 14.7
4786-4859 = 14.4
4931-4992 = 14.6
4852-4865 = 13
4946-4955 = 15.9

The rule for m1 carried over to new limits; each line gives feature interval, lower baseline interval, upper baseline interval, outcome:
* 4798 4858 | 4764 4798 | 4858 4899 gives -1.0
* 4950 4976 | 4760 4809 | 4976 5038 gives -1.7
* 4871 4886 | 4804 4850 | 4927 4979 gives 0.2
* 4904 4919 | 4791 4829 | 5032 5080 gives 0.2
